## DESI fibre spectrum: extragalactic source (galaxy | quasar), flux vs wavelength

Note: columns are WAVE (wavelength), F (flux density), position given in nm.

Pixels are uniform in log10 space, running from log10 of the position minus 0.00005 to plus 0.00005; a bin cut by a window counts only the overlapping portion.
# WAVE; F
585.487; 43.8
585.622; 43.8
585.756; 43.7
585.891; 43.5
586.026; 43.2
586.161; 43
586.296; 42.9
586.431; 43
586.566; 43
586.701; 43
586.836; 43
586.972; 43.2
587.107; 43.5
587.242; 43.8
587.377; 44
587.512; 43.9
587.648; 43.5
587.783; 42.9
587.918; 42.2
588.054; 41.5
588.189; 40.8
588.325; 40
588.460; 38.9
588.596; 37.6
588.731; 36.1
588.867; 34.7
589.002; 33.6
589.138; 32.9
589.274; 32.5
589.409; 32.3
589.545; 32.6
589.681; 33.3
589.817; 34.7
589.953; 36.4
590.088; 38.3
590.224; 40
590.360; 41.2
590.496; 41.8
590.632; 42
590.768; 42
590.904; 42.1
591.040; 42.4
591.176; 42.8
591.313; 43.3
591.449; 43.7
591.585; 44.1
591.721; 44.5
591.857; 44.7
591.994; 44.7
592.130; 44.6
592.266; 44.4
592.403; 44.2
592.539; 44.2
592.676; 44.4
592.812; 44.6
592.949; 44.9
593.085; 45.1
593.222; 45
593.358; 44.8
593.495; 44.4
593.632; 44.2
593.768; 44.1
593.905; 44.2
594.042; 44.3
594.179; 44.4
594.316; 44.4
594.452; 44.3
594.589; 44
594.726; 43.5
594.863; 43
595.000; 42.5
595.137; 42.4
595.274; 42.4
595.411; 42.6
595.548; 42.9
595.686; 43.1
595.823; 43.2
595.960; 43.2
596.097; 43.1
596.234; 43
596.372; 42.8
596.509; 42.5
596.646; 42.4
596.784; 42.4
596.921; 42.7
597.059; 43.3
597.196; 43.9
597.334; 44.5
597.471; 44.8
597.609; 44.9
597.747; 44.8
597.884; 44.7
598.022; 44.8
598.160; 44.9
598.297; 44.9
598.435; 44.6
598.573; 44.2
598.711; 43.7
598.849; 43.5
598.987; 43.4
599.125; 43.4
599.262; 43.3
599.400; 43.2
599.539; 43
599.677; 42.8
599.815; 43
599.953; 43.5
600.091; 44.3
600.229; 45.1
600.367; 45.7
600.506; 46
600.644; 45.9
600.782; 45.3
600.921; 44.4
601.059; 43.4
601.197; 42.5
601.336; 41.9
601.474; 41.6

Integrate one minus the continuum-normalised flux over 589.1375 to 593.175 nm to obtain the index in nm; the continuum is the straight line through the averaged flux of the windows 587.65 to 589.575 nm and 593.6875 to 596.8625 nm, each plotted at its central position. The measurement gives -0.15 nm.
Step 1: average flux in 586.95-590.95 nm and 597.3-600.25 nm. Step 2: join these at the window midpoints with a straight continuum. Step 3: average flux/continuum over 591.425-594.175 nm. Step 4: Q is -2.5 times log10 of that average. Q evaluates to -0.09 mag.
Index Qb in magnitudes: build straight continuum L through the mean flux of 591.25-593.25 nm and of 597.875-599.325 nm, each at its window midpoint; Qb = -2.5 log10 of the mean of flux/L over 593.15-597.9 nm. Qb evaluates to 0.02 mag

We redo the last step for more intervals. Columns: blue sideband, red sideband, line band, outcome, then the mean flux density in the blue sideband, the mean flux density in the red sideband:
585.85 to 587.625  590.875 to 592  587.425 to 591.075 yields 0.13 mag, 43.3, 43.6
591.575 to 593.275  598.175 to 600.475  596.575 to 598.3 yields 0.00 mag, 44.6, 43.9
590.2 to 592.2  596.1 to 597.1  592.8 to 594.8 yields -0.04 mag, 43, 42.7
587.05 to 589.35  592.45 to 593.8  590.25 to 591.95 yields -0.01 mag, 39.5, 44.6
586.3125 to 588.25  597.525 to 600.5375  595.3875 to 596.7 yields 0.02 mag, 43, 44.1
